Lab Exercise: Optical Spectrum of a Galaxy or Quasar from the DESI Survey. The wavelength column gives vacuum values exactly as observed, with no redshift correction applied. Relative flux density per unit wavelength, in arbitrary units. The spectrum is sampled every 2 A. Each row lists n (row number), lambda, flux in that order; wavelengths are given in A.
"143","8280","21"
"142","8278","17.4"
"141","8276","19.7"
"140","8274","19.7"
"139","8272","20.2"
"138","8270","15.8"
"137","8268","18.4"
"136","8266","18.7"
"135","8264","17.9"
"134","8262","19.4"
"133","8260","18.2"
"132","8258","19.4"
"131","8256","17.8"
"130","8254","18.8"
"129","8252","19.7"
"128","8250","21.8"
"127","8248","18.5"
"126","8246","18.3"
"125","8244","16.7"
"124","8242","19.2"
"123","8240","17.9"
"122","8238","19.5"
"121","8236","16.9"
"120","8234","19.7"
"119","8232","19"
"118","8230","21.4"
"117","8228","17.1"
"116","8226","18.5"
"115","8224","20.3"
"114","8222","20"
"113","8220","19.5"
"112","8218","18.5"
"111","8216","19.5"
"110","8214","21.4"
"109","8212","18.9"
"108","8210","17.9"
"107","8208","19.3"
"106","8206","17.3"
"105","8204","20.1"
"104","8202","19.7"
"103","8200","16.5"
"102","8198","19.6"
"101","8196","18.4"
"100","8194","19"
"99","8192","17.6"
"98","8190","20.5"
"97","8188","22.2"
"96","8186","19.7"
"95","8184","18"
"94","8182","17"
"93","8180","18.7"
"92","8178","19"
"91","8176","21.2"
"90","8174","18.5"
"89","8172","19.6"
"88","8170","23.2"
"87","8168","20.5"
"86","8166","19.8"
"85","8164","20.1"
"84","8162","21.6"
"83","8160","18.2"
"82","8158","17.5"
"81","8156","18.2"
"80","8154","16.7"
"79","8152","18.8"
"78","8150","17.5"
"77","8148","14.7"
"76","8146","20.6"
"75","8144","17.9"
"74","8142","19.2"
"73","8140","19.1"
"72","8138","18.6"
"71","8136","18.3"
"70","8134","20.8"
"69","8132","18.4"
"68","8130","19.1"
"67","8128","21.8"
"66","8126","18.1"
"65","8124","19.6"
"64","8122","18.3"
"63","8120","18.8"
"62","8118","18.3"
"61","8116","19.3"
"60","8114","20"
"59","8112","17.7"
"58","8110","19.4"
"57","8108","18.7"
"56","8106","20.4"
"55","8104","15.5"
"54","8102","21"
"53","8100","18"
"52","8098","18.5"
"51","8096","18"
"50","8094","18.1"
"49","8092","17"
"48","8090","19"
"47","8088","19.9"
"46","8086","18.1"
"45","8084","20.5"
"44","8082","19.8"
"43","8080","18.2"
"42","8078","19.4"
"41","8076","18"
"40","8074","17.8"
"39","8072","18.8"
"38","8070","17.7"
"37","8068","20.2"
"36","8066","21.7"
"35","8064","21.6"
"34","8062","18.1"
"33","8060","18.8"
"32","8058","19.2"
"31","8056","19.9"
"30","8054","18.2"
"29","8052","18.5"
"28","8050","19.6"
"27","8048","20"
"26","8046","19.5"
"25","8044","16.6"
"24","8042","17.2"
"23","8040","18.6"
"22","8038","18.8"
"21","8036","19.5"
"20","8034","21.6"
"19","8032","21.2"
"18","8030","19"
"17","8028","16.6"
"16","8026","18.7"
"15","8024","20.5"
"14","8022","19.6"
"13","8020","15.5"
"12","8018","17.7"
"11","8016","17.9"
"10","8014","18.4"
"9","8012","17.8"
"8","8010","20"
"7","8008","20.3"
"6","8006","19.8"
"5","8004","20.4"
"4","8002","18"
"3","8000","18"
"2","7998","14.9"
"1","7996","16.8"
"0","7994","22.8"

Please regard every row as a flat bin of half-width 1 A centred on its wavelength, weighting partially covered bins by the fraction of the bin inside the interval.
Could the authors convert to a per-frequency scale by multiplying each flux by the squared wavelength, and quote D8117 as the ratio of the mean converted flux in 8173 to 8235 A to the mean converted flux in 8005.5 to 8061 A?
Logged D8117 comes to 1.06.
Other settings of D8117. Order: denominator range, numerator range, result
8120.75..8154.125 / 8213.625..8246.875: 1.04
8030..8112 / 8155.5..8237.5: 1.05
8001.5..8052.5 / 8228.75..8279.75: 1.05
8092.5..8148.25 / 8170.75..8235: 1.04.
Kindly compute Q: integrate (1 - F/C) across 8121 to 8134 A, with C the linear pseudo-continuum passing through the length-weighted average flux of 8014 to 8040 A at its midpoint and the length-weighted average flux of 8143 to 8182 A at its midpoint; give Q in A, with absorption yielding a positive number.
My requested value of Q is -0.2 A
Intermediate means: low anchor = 18.9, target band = 19.3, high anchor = 19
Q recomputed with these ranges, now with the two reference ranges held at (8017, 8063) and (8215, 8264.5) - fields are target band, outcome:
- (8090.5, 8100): 0.4 A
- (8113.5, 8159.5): 0.5 A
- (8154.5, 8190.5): -1.3 A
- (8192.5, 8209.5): 0.2 A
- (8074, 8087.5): -0.1 A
